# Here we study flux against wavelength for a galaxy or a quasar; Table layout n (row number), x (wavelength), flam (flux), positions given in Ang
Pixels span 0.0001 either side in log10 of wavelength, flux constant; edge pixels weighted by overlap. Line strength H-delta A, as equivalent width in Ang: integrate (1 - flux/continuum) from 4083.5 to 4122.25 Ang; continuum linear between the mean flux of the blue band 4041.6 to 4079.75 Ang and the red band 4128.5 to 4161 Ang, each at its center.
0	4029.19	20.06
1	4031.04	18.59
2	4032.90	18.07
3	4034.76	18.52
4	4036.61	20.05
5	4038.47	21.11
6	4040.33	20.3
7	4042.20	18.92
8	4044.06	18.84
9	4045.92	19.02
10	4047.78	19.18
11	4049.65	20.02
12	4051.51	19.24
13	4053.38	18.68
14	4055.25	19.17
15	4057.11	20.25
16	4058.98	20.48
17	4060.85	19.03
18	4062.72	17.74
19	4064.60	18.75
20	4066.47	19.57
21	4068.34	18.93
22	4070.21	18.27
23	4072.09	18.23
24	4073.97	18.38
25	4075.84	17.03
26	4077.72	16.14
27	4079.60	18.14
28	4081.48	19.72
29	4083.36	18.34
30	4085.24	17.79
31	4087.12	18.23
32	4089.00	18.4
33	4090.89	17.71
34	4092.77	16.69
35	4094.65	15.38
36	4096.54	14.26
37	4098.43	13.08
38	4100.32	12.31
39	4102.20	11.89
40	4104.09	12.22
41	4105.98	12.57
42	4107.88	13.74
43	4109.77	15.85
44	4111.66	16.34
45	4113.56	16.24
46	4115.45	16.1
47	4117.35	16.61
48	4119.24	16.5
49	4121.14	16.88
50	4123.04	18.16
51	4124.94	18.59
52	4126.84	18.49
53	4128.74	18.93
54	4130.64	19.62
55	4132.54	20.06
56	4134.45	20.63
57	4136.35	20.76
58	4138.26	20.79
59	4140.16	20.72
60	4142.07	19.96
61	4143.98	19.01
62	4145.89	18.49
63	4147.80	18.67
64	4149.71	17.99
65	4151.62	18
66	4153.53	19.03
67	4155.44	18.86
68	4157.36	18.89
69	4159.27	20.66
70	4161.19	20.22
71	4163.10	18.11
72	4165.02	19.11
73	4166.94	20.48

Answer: 7.3 Ang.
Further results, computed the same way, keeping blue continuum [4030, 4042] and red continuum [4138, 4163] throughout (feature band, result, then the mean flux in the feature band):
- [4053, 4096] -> 2.4 Ang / 18.3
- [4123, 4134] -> 0.1 Ang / 19.1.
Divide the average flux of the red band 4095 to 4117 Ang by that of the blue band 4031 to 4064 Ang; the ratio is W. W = 0.73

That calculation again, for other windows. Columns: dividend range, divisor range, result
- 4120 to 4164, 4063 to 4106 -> 1.15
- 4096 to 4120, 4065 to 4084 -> 0.79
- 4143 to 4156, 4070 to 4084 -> 1.03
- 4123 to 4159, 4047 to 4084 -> 1.03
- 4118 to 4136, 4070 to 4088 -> 1.04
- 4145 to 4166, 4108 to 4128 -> 1.12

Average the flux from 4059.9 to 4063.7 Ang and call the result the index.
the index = 18.4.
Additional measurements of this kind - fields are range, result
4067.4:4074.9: 18.4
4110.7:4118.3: 16.3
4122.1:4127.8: 18.4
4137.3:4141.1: 20.8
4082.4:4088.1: 18.1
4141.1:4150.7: 18.8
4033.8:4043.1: 19.8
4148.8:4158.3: 18.6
